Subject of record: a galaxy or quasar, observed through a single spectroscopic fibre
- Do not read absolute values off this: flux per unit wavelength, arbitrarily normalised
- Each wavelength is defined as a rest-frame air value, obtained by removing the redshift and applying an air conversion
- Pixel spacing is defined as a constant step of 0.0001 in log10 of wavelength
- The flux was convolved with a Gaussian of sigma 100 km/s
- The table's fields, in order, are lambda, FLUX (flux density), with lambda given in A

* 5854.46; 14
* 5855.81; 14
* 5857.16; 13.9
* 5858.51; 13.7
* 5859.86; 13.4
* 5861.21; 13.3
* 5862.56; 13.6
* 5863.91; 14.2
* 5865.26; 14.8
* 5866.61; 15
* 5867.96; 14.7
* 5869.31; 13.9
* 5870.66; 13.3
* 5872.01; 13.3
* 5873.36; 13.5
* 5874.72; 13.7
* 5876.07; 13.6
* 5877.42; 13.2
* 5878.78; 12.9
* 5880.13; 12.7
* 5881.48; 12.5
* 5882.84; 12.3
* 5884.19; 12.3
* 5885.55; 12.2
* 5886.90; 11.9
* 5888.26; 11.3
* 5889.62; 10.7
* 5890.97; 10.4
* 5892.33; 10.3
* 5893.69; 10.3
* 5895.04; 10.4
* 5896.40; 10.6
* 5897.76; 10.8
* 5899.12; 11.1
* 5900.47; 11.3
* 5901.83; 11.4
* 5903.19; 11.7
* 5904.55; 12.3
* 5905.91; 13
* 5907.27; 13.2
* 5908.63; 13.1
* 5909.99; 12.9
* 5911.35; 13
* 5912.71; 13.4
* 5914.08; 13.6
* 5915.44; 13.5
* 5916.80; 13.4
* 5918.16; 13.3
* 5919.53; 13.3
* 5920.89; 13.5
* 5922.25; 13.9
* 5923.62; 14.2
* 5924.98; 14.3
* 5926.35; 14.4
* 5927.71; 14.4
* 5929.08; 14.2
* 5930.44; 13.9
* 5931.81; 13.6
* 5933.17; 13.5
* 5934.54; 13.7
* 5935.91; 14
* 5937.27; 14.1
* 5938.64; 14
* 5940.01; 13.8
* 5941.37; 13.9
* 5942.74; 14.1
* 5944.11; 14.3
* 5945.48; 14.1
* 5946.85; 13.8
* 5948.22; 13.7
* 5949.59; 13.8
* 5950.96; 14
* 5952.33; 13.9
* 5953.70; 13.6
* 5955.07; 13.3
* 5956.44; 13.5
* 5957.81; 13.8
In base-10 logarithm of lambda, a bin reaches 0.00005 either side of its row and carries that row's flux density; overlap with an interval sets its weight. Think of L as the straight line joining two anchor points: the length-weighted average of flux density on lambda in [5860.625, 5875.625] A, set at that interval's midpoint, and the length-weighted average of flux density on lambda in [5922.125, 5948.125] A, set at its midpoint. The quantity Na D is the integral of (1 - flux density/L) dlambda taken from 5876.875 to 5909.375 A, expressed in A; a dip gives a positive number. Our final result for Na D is 5.17 A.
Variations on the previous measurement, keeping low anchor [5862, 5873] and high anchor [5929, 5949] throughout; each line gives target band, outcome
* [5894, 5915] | 2.8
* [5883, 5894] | 2.2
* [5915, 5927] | 0.2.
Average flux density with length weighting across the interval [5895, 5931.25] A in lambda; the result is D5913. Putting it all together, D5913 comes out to 12.9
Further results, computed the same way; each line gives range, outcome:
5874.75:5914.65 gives 12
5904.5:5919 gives 13.2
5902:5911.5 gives 12.7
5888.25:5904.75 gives 10.9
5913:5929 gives 13.8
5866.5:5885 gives 13.3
